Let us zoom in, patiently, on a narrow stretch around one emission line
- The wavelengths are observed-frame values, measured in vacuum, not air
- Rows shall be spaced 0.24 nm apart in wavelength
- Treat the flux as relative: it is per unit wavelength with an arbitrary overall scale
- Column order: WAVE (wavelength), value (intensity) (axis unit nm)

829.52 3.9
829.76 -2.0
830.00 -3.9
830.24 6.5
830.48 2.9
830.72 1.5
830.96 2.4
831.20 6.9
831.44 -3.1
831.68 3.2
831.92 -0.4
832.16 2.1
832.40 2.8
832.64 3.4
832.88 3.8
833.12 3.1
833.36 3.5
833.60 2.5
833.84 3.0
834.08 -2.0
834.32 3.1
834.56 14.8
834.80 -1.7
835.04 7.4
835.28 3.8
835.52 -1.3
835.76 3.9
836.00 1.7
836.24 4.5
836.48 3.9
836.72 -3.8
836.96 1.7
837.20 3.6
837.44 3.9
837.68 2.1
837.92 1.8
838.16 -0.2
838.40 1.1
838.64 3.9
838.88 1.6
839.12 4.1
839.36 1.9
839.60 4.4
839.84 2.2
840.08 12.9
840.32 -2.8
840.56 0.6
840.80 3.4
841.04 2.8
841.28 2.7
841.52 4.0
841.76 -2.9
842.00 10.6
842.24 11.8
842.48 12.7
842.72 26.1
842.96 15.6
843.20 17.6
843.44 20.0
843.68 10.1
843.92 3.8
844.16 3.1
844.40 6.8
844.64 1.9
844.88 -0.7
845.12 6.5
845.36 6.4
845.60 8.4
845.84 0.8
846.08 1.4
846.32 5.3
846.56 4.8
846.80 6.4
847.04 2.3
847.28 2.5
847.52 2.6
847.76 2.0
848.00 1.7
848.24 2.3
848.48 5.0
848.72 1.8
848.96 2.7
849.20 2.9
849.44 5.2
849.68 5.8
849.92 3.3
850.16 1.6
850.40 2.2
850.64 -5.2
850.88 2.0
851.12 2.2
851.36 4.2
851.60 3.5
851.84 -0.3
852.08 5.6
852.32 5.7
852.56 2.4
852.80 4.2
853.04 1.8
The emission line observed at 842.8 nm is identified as [O II]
